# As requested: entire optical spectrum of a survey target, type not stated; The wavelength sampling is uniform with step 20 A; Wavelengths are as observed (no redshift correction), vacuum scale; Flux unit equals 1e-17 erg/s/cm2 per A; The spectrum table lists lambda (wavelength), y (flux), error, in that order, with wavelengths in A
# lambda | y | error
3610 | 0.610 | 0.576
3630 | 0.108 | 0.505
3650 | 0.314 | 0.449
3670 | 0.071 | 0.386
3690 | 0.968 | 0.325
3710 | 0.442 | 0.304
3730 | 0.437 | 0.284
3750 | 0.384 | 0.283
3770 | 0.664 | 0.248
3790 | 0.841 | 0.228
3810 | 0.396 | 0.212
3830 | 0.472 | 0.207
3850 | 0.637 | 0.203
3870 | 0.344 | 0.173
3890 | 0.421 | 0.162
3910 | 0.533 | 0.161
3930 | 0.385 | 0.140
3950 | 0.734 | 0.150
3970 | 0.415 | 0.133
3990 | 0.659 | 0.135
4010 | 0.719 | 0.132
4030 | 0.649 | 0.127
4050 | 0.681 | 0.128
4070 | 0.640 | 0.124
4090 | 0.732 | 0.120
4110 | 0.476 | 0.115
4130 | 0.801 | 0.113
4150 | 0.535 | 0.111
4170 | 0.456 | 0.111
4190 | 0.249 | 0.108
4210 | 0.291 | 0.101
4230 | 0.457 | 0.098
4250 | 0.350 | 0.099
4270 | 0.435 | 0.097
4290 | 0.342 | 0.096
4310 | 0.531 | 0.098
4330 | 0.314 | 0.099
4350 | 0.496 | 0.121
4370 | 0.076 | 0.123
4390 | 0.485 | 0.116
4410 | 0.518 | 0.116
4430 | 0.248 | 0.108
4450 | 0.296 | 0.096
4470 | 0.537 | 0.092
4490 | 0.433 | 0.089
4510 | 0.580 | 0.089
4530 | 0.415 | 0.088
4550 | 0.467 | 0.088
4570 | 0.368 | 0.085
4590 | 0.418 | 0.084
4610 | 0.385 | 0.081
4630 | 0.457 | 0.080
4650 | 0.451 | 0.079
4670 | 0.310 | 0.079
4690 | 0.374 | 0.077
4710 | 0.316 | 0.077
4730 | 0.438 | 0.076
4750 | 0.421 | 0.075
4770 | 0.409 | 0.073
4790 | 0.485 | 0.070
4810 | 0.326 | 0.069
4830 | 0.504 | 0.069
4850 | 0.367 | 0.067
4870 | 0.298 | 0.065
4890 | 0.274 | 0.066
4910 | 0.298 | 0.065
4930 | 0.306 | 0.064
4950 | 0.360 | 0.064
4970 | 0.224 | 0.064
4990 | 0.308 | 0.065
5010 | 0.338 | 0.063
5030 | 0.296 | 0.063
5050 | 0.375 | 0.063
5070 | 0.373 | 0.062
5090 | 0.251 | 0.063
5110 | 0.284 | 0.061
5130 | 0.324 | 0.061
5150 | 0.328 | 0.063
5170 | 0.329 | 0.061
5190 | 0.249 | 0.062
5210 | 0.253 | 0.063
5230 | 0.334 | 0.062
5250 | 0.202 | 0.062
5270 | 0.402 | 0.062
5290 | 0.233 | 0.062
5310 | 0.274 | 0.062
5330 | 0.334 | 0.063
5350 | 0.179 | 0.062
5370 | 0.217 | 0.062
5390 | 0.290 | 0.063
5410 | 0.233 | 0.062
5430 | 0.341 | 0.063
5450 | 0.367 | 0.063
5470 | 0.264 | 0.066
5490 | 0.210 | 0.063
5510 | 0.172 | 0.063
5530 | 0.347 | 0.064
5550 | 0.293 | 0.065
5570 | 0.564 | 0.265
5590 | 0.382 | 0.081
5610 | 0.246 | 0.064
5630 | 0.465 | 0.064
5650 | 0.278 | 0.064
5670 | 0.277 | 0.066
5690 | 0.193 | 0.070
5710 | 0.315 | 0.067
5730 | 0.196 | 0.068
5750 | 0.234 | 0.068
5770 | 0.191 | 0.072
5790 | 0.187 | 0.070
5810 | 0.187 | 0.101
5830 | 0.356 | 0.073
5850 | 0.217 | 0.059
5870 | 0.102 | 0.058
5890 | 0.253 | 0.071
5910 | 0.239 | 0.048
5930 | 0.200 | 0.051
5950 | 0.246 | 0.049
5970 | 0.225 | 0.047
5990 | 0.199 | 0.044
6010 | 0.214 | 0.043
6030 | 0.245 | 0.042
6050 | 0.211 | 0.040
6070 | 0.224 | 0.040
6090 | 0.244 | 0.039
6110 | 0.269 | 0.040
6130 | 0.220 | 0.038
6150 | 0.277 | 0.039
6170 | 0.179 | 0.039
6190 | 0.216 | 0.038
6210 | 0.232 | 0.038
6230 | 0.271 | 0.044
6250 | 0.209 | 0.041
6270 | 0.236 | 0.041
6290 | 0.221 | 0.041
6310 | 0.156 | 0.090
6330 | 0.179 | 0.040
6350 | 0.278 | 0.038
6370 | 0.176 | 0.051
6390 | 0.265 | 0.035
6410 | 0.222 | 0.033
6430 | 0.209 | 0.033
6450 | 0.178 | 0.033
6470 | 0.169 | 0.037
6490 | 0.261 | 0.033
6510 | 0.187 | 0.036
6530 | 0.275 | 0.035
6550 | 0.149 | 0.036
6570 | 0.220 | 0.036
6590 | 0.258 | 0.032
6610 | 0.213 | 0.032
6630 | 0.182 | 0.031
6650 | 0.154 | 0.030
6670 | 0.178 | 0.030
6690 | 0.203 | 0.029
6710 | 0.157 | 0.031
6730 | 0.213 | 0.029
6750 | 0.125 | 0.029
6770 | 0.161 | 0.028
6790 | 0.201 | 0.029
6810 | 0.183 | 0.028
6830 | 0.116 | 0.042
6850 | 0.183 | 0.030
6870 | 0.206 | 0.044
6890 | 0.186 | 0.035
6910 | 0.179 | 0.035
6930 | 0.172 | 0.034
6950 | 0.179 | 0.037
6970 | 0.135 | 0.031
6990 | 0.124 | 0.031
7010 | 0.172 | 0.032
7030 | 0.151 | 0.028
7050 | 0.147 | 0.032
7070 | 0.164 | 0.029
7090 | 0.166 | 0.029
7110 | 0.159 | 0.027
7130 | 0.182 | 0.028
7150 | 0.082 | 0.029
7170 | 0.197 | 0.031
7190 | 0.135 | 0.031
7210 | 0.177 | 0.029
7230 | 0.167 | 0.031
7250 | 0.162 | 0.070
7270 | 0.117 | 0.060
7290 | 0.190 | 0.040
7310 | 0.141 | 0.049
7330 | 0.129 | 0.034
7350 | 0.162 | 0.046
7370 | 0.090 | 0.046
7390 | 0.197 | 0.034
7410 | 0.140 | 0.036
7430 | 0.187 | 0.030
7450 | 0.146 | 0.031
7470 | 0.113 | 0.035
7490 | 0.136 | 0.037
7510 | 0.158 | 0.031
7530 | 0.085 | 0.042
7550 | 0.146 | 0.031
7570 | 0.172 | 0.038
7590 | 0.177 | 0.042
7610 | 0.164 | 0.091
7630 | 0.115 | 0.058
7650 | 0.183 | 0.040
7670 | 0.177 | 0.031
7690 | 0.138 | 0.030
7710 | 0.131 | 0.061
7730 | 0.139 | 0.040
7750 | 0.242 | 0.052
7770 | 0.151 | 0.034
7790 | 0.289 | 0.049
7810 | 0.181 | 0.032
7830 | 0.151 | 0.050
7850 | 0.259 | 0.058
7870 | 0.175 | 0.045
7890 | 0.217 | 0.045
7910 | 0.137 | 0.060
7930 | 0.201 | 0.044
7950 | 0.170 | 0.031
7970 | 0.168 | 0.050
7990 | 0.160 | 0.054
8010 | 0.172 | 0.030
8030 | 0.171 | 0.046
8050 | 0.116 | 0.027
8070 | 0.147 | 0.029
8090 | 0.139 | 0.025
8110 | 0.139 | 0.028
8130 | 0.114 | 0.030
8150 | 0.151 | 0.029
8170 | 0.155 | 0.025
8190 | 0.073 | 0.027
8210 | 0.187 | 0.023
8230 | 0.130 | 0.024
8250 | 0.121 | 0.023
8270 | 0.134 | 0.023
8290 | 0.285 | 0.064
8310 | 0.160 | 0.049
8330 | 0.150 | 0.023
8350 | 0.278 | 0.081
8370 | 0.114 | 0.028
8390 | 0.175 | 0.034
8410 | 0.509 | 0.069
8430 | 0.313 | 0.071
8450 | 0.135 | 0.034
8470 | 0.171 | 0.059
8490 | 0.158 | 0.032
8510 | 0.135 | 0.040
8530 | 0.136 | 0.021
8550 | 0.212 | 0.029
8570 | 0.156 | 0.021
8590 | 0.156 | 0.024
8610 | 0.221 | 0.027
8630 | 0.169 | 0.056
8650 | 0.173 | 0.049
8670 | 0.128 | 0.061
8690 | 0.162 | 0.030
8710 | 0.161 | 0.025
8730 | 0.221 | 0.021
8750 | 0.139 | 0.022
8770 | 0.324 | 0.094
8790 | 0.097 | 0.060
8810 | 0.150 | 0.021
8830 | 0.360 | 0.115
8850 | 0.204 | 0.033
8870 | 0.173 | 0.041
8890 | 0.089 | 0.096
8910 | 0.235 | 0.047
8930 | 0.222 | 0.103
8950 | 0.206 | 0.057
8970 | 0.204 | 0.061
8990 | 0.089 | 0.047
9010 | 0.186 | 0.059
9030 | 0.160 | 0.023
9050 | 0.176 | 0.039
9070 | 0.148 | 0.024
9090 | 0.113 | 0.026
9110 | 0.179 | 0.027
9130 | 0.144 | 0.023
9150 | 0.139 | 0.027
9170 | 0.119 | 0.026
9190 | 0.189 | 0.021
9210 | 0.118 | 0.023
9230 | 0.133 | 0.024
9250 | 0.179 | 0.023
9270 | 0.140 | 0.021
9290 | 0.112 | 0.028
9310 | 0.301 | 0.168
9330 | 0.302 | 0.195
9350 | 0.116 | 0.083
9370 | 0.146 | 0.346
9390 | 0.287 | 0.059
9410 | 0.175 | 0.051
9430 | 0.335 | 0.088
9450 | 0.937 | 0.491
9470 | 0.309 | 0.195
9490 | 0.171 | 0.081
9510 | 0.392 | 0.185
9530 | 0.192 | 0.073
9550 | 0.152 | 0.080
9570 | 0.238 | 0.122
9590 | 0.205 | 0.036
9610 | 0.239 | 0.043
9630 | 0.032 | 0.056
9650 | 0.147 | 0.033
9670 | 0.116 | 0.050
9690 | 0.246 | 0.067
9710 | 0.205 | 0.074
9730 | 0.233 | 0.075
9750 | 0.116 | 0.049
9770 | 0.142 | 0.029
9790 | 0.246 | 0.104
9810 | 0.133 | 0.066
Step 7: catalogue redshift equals 1.258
